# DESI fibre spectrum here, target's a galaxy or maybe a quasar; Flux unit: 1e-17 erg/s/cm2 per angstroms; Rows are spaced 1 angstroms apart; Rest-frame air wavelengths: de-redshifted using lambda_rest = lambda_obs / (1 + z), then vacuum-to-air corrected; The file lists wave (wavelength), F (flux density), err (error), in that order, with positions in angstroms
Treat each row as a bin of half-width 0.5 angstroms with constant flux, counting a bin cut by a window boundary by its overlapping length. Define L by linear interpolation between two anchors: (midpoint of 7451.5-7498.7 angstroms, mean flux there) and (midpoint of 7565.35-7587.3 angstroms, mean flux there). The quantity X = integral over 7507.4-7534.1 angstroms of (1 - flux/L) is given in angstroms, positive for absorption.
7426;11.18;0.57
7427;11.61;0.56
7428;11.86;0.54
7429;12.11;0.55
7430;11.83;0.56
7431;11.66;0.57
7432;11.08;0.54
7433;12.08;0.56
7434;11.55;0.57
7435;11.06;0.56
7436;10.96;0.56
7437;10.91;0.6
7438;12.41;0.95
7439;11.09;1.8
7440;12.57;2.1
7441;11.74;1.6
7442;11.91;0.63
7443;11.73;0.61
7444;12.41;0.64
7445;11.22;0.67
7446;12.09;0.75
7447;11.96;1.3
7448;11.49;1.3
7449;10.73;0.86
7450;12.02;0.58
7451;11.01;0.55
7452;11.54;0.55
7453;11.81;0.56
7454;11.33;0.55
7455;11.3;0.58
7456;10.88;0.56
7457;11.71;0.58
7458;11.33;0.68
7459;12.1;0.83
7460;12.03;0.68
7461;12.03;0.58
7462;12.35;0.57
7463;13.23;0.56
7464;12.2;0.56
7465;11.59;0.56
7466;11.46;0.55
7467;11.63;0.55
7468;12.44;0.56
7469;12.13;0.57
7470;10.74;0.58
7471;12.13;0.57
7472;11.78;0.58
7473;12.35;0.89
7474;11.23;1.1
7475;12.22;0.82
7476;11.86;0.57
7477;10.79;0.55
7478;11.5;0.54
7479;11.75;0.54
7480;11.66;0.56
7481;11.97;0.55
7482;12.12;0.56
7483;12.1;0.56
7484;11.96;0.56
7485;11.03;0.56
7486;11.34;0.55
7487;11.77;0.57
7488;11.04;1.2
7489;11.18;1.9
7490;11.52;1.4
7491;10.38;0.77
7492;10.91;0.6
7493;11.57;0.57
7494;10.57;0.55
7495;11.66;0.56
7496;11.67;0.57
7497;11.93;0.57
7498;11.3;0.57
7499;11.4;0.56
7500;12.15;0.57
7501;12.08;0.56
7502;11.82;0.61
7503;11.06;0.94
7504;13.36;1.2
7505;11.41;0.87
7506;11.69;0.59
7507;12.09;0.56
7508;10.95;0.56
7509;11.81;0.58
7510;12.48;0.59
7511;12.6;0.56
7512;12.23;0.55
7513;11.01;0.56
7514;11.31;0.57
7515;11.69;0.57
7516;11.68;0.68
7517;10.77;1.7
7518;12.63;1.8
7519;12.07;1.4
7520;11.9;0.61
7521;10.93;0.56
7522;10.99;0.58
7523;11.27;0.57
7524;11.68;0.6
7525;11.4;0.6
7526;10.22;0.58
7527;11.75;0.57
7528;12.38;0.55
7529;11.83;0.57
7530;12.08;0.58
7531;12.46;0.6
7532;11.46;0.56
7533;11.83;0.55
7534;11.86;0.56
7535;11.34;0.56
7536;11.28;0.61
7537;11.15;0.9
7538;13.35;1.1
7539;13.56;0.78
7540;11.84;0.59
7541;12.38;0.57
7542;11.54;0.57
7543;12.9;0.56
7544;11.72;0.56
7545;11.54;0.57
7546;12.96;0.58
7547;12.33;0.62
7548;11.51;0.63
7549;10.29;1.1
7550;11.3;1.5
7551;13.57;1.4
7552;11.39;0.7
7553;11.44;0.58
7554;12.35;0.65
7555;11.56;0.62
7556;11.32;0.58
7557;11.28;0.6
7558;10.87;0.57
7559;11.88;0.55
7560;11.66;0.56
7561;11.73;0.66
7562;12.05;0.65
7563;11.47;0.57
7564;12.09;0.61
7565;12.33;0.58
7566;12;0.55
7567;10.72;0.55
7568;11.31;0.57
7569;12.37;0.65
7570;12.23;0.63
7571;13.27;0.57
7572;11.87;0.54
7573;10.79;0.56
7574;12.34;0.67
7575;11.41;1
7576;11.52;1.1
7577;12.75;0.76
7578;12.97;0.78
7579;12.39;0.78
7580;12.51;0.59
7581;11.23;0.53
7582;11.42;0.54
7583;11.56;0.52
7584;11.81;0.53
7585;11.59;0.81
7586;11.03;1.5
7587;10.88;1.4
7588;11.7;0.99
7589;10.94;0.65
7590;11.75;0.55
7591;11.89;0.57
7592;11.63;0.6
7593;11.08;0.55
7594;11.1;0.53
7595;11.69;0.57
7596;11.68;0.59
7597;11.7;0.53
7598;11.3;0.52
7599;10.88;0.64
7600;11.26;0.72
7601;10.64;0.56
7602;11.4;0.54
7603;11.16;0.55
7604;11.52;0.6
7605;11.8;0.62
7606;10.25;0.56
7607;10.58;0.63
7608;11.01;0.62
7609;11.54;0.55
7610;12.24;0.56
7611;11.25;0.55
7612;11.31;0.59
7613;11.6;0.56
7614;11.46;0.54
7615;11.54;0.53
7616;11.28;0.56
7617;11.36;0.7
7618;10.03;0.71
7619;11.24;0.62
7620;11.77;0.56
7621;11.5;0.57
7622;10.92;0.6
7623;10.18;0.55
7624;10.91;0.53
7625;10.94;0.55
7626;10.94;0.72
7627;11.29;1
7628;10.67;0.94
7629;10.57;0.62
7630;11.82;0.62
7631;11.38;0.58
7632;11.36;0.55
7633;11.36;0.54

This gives 0.1 angstroms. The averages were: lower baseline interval 11.6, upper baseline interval 11.8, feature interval 11.7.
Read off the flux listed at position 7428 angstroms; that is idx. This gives 11.86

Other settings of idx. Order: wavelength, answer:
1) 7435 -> 11.06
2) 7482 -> 12.12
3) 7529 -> 11.83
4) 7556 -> 11.32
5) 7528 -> 12.38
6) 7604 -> 11.52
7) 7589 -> 10.94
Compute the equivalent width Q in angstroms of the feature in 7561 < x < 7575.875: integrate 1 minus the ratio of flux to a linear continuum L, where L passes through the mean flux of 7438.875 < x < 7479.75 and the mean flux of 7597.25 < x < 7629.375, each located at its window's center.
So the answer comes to -0.7 angstroms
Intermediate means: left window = 11.7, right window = 11.1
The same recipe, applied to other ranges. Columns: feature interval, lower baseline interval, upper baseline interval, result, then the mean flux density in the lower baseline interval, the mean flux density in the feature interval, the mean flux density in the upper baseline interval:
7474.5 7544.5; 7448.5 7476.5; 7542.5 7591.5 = 0.4 angstroms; 11.8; 11.7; 11.8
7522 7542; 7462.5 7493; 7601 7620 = -0.6 angstroms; 11.7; 11.8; 11.3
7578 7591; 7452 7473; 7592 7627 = -0.4 angstroms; 11.8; 11.6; 11.2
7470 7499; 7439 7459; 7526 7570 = 0.4 angstroms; 11.6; 11.5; 11.8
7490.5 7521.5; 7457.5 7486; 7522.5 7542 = 0.5 angstroms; 11.8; 11.6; 11.8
